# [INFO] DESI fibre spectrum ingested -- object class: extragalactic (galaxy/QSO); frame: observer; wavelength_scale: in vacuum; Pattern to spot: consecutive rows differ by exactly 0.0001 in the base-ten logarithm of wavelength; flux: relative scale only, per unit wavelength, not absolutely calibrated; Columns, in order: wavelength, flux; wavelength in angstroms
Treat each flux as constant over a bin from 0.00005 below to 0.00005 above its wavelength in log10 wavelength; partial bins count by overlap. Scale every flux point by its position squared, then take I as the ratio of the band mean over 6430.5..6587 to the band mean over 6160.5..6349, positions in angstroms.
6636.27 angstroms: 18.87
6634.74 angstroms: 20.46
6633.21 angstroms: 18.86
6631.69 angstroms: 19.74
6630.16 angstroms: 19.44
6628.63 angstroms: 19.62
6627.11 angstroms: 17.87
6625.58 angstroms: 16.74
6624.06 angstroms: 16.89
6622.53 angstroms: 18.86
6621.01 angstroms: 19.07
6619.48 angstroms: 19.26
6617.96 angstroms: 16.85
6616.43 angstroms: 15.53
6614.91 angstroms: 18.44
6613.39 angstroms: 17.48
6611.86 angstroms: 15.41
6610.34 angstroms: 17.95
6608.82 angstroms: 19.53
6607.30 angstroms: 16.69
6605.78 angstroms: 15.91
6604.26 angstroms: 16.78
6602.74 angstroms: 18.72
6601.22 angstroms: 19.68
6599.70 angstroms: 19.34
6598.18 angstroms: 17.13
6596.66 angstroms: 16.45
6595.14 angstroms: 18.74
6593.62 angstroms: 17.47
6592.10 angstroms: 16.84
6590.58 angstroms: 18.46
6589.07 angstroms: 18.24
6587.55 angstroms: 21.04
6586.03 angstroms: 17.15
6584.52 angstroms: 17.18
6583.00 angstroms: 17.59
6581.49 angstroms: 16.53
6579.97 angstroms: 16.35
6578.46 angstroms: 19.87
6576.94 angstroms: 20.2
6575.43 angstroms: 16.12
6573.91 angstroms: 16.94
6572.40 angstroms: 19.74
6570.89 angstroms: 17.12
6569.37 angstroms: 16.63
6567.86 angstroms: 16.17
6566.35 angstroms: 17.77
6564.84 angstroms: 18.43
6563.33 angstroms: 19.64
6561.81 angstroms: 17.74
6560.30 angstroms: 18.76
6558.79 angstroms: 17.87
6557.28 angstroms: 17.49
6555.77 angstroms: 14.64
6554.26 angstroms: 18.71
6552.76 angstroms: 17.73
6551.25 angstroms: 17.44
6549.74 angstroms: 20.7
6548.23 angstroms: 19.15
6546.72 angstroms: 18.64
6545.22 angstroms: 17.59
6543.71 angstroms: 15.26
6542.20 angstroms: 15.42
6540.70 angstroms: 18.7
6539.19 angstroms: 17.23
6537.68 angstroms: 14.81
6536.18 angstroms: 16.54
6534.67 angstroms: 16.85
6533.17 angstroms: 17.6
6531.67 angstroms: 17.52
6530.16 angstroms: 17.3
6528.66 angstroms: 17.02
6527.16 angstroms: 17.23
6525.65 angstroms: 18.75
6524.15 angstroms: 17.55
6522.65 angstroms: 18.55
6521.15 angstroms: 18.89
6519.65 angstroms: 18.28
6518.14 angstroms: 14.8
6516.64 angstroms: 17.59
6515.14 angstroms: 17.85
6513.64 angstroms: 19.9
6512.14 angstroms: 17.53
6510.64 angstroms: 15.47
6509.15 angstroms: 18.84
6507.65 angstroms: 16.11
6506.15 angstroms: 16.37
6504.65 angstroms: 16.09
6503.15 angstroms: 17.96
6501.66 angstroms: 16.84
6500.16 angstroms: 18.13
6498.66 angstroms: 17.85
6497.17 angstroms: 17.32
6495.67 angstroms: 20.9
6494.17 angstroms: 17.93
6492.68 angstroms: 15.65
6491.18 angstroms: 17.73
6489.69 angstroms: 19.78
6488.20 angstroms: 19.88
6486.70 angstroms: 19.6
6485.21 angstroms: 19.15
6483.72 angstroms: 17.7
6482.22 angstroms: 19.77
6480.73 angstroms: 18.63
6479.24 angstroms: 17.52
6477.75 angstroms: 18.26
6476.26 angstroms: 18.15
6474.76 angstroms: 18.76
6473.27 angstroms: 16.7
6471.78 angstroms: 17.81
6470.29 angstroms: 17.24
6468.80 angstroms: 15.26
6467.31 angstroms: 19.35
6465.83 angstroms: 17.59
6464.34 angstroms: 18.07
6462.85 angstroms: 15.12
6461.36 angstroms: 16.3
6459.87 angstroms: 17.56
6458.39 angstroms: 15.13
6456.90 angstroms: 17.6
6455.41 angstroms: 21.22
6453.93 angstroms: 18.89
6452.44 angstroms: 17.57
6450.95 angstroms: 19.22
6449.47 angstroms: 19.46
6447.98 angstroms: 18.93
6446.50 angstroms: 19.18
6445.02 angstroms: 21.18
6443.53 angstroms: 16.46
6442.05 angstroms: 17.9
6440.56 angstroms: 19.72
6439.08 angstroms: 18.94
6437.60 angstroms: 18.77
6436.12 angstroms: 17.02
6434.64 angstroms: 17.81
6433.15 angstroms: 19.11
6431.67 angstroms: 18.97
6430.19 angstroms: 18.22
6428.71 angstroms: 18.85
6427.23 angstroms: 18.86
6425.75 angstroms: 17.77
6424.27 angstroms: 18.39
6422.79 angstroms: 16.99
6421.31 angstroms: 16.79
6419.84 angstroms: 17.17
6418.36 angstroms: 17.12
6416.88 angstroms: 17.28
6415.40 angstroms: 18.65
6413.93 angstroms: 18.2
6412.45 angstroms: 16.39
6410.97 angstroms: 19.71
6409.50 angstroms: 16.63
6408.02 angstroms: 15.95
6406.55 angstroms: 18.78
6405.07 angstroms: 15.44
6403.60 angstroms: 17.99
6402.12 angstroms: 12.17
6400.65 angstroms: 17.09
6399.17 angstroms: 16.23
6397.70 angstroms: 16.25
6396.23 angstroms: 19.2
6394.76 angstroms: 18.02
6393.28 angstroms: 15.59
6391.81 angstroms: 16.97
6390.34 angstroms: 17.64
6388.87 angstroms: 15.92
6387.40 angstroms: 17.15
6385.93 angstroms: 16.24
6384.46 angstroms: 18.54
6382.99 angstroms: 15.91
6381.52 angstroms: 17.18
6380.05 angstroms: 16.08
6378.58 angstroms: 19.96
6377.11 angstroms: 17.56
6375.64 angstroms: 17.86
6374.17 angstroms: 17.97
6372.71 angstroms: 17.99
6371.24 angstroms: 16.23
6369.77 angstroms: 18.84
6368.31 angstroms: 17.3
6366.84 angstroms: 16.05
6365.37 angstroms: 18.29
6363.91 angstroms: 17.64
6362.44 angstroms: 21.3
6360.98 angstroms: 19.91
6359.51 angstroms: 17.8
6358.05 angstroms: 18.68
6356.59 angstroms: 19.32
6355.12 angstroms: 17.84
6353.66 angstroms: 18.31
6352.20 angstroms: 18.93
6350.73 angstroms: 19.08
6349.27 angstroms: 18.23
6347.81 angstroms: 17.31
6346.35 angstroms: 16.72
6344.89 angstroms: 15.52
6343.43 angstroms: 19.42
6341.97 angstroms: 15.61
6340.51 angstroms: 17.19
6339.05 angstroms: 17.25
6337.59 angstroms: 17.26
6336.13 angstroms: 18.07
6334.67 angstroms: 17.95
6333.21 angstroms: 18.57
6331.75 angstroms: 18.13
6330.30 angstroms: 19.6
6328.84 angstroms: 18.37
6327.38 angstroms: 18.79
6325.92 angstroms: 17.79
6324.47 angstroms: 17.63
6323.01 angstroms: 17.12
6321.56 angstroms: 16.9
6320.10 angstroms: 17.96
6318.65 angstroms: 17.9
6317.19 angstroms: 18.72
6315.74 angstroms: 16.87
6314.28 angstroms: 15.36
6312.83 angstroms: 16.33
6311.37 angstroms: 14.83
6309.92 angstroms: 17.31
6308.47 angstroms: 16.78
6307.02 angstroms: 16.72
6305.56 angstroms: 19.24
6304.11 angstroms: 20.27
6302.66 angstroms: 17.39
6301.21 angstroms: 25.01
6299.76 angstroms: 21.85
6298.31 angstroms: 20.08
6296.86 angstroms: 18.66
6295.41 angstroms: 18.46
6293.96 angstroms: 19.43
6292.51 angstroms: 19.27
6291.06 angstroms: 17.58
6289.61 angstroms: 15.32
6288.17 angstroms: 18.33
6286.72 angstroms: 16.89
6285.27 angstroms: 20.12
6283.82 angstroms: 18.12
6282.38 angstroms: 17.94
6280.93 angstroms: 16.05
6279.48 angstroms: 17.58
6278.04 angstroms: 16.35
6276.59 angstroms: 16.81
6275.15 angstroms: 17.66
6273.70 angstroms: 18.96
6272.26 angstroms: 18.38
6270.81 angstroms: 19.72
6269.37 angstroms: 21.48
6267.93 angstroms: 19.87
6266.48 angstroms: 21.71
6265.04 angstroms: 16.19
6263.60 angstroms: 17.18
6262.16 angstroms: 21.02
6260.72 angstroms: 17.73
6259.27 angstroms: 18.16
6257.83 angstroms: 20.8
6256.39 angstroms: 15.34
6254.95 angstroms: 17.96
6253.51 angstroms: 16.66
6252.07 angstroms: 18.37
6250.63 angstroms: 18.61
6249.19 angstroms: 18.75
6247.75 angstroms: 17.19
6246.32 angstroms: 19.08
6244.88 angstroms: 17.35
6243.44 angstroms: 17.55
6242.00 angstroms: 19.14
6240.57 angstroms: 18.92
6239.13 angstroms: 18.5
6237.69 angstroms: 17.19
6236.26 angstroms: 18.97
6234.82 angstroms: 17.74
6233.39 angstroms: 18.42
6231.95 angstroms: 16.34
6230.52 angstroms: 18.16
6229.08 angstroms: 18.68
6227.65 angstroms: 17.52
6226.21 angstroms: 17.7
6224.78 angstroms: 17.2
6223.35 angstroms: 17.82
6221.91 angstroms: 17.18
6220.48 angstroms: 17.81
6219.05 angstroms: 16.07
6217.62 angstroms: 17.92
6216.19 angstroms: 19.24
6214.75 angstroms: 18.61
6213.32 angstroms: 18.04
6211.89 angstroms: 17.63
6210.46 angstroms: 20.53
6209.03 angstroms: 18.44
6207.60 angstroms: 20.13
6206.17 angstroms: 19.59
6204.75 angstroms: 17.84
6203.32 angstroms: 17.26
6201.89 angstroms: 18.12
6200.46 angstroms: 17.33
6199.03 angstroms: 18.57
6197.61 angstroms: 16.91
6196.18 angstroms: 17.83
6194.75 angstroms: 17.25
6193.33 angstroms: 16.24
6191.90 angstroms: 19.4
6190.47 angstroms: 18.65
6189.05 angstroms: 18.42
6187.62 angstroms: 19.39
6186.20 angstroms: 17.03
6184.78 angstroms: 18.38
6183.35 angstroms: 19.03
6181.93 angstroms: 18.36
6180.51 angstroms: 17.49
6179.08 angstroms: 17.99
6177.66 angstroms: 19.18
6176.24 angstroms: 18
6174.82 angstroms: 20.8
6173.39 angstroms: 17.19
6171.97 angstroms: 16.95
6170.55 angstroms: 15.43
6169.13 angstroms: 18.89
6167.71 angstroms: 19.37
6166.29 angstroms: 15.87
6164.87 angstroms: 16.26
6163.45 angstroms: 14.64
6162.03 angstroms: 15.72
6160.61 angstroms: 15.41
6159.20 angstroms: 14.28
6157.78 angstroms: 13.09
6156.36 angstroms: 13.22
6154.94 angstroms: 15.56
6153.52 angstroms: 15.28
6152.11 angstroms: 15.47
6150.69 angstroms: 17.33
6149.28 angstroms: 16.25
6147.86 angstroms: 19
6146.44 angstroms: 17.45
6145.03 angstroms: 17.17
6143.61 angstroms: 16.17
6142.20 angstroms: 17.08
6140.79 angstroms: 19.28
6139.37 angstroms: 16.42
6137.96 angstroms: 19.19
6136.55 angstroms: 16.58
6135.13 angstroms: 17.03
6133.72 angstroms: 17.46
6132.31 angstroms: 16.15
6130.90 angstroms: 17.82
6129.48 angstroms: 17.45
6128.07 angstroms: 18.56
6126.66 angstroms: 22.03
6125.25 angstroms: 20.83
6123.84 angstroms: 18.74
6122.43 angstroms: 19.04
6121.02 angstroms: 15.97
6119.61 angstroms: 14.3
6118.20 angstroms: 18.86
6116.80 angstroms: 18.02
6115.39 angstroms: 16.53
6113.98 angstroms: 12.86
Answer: 1.07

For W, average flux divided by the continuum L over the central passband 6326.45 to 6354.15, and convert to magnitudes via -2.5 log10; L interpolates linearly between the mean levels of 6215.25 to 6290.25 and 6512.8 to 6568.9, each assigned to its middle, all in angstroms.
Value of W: 0.00 mag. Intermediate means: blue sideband 18.1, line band 17.9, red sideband 17.6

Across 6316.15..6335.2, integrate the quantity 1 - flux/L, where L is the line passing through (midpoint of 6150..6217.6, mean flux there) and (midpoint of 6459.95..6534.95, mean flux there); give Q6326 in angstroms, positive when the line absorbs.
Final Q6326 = -0.53 angstroms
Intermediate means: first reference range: 17.5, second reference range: 17.7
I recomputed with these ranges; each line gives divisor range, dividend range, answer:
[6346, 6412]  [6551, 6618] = 1.08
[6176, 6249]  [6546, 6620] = 1.11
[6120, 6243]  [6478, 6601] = 1.13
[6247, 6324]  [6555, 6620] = 1.07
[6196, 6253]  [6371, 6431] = 1.01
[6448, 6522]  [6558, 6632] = 1.04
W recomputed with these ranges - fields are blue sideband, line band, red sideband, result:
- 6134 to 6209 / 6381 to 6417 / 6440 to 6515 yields 0.05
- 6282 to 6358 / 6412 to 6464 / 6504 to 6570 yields -0.02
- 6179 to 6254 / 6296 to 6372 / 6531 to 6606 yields -0.01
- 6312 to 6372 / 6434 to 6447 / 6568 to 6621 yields -0.04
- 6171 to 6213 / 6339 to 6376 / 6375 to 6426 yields -0.04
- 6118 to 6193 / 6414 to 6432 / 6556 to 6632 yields -0.01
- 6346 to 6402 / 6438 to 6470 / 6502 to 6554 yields -0.03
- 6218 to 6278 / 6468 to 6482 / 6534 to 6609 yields 0.01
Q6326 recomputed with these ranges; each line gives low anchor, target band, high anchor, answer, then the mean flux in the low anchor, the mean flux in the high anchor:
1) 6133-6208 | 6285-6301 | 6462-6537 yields -1.3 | 17.3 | 17.7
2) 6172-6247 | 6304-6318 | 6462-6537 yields 0.7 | 18.1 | 17.7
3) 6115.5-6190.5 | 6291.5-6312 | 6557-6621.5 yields -1.7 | 17.3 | 17.8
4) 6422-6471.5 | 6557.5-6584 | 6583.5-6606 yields 0.3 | 18.1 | 18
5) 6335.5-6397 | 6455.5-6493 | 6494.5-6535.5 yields -0.5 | 17.7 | 17.6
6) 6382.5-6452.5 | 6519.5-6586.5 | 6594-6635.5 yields 1.1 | 17.7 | 18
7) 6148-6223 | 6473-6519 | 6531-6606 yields -0.6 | 17.5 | 17.7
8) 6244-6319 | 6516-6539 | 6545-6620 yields 0.8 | 18.3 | 17.8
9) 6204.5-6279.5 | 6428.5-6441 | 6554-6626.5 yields -0.4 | 18.3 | 17.7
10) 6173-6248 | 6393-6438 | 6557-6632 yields 1.3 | 18.1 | 17.9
